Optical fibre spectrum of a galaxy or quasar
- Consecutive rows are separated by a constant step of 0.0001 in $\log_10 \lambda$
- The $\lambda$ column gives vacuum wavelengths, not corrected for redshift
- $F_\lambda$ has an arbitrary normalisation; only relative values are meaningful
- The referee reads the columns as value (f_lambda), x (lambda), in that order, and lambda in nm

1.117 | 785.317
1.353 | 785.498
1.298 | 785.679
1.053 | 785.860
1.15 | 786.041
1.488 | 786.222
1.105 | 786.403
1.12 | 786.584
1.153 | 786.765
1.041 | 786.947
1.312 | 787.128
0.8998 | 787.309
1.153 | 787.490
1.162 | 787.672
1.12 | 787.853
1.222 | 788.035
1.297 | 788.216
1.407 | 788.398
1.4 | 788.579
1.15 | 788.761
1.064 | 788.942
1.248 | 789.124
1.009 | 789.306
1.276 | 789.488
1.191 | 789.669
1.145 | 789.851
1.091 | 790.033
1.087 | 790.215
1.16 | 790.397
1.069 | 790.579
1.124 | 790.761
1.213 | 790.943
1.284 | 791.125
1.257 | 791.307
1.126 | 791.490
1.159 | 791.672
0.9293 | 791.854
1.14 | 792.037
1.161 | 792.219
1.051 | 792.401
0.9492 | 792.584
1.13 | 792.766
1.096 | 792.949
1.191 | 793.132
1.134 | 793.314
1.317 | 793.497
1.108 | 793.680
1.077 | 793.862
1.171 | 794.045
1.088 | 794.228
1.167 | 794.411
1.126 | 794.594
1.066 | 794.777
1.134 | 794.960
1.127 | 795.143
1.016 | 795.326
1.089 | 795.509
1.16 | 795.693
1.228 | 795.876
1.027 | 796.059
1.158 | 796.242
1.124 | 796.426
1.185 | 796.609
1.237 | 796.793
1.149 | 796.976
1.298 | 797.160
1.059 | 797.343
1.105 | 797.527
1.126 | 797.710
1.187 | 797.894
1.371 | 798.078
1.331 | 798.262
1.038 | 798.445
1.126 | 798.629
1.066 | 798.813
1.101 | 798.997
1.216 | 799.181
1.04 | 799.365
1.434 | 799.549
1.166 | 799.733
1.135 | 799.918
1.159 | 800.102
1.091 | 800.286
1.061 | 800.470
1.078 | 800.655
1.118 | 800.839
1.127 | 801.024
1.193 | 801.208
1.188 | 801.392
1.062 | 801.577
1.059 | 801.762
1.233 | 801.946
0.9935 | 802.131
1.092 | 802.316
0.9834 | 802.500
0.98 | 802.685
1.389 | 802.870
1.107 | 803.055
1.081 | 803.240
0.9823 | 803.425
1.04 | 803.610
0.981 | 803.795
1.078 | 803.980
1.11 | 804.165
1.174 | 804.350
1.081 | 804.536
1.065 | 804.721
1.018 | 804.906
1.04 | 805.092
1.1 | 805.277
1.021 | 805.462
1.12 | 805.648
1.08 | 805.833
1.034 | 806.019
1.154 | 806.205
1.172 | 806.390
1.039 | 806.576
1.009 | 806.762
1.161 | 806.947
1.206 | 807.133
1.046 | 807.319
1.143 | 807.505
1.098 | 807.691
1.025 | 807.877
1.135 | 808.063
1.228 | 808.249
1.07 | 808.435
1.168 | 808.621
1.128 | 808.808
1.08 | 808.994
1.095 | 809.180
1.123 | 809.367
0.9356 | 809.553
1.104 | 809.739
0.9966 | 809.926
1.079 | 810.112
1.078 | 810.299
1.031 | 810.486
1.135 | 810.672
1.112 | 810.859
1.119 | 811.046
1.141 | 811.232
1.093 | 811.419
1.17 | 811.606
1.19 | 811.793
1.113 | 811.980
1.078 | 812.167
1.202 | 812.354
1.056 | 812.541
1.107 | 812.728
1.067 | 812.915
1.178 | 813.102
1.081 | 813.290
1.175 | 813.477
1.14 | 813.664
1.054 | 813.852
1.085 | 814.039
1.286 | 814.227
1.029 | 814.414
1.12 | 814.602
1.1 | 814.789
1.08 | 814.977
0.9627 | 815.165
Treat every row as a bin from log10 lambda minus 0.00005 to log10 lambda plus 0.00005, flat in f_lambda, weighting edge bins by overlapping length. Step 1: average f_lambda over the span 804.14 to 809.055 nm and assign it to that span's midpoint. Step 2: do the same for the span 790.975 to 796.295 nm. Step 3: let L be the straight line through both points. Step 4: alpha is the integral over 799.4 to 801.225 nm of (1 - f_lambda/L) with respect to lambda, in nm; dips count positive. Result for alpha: -0.062 nm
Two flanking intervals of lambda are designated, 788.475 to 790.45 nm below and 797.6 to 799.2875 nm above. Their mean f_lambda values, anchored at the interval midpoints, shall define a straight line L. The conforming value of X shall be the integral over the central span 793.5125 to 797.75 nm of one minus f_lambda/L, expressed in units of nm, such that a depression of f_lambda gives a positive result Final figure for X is 0.13 nm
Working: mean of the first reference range 1.17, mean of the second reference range 1.17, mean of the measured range 1.14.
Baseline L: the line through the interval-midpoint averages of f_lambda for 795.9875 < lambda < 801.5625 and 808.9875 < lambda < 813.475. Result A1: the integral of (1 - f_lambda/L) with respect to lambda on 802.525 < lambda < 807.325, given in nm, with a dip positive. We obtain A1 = 0.18 nm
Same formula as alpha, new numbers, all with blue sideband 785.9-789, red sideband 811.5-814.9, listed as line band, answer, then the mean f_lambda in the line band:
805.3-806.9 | 0.08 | 1.08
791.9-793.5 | 0.08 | 1.11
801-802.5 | 0.06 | 1.11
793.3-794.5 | 0.02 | 1.15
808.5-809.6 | 0.04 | 1.09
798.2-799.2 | 0.02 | 1.14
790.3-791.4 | 0.00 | 1.18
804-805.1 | 0.06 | 1.08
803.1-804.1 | 0.10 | 1.04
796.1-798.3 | -0.04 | 1.19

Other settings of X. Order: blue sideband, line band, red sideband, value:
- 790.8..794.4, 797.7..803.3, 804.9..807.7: -0.15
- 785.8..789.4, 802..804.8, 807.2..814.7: 0.13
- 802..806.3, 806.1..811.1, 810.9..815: 0.00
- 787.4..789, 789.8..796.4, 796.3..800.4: 0.39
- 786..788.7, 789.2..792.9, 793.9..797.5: 0.14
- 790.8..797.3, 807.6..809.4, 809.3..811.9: -0.03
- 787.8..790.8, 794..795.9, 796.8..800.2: 0.09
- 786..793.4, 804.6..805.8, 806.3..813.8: 0.06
